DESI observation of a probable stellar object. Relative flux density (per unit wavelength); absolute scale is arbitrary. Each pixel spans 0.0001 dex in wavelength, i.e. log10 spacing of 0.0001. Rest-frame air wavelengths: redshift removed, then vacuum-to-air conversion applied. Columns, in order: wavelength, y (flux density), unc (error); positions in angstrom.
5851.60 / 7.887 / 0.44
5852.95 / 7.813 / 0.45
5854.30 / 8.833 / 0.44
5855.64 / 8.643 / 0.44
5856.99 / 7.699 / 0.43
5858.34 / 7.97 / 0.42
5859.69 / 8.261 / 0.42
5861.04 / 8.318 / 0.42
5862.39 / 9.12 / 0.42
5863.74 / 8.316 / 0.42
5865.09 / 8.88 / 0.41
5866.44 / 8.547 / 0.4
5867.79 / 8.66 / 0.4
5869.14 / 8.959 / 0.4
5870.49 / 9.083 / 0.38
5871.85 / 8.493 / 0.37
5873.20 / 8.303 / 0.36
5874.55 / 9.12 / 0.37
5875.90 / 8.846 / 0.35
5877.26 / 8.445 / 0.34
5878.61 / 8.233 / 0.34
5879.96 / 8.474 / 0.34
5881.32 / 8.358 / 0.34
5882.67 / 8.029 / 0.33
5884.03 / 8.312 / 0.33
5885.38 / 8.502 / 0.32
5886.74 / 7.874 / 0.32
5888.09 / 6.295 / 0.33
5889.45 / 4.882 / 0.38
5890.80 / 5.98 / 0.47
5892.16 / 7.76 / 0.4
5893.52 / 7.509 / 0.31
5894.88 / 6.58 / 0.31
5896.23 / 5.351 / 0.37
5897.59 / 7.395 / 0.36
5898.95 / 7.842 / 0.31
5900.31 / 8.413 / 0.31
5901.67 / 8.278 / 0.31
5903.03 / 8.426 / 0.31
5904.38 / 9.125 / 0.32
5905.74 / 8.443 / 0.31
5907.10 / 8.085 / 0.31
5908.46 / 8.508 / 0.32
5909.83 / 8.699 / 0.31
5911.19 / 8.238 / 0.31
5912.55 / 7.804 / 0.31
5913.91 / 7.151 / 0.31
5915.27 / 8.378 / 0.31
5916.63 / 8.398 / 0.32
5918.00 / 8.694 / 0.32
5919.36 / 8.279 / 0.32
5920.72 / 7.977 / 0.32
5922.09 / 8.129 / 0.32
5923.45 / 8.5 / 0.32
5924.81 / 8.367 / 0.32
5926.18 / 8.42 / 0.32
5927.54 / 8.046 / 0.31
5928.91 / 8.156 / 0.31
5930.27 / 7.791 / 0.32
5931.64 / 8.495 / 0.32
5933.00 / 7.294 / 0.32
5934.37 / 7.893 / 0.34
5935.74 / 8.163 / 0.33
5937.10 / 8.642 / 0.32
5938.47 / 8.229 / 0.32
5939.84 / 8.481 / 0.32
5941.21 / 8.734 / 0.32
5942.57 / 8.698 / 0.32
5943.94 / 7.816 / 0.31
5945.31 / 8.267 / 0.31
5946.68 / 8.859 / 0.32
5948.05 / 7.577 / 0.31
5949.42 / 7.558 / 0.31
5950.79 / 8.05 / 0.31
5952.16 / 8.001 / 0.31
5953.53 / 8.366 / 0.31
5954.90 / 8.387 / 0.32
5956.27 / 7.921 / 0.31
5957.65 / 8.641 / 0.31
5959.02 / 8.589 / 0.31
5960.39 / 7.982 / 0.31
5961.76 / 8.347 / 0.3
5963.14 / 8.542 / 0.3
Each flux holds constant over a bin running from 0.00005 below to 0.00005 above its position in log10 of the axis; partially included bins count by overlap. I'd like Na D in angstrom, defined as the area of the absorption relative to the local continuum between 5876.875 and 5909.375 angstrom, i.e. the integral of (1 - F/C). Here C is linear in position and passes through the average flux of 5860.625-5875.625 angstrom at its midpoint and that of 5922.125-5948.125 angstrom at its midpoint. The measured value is 3.2 angstrom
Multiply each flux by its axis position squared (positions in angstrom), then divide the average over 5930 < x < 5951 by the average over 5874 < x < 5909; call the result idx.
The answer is 1.1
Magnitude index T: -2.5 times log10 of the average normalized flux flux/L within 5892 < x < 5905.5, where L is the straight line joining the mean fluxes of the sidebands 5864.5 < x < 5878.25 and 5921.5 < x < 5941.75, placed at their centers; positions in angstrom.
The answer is 0.11 mag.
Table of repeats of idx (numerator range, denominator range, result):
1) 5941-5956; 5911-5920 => 1.02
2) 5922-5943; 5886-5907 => 1.13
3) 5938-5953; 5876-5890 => 1.07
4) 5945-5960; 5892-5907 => 1.08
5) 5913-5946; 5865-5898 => 1.06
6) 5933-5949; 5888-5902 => 1.21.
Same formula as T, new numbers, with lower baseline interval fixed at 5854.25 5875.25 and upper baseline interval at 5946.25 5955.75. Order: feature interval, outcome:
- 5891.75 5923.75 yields 0.045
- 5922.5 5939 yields 0.005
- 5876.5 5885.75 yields 0.019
